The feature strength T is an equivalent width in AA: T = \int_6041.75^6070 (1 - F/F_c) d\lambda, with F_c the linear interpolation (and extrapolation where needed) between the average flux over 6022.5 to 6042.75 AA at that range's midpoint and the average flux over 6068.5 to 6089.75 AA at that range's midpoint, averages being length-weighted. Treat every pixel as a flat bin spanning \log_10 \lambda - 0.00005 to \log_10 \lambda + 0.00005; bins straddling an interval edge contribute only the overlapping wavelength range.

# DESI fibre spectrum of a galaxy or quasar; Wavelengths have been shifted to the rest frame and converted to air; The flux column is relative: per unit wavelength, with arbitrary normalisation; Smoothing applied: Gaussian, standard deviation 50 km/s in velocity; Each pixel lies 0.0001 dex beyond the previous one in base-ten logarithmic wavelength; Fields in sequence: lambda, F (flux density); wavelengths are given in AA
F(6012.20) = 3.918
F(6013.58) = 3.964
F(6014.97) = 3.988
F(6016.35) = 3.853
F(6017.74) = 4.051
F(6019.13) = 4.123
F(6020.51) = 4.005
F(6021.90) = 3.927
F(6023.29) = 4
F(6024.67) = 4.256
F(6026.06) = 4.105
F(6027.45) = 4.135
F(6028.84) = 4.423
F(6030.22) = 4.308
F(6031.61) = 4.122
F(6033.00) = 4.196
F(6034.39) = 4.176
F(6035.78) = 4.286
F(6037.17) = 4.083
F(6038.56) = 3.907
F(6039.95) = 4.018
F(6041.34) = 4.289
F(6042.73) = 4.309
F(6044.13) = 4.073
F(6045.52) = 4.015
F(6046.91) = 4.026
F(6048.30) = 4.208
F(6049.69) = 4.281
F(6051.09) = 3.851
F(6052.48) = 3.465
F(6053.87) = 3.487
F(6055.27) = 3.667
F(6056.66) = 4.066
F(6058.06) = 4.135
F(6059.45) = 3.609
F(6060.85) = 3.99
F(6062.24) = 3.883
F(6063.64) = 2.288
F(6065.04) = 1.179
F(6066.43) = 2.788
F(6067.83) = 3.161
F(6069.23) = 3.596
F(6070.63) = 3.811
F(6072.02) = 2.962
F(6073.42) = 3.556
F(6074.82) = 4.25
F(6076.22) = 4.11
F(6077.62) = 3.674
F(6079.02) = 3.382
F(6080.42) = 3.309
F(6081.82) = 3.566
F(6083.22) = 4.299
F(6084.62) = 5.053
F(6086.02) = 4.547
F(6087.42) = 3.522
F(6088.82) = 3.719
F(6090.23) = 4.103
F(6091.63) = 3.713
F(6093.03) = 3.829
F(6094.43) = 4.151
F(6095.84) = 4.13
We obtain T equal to 2.8 AA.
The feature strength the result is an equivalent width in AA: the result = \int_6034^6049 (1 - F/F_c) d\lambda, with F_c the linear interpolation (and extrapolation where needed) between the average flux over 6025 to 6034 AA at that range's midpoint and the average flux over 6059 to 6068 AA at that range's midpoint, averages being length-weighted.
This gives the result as -1.4 AA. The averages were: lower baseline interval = 4.21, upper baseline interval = 2.96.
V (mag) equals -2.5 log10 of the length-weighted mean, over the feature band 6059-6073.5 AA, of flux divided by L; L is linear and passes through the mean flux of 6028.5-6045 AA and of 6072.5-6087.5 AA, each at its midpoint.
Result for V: 0.27 mag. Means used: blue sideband 4.18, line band 3.14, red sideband 3.94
